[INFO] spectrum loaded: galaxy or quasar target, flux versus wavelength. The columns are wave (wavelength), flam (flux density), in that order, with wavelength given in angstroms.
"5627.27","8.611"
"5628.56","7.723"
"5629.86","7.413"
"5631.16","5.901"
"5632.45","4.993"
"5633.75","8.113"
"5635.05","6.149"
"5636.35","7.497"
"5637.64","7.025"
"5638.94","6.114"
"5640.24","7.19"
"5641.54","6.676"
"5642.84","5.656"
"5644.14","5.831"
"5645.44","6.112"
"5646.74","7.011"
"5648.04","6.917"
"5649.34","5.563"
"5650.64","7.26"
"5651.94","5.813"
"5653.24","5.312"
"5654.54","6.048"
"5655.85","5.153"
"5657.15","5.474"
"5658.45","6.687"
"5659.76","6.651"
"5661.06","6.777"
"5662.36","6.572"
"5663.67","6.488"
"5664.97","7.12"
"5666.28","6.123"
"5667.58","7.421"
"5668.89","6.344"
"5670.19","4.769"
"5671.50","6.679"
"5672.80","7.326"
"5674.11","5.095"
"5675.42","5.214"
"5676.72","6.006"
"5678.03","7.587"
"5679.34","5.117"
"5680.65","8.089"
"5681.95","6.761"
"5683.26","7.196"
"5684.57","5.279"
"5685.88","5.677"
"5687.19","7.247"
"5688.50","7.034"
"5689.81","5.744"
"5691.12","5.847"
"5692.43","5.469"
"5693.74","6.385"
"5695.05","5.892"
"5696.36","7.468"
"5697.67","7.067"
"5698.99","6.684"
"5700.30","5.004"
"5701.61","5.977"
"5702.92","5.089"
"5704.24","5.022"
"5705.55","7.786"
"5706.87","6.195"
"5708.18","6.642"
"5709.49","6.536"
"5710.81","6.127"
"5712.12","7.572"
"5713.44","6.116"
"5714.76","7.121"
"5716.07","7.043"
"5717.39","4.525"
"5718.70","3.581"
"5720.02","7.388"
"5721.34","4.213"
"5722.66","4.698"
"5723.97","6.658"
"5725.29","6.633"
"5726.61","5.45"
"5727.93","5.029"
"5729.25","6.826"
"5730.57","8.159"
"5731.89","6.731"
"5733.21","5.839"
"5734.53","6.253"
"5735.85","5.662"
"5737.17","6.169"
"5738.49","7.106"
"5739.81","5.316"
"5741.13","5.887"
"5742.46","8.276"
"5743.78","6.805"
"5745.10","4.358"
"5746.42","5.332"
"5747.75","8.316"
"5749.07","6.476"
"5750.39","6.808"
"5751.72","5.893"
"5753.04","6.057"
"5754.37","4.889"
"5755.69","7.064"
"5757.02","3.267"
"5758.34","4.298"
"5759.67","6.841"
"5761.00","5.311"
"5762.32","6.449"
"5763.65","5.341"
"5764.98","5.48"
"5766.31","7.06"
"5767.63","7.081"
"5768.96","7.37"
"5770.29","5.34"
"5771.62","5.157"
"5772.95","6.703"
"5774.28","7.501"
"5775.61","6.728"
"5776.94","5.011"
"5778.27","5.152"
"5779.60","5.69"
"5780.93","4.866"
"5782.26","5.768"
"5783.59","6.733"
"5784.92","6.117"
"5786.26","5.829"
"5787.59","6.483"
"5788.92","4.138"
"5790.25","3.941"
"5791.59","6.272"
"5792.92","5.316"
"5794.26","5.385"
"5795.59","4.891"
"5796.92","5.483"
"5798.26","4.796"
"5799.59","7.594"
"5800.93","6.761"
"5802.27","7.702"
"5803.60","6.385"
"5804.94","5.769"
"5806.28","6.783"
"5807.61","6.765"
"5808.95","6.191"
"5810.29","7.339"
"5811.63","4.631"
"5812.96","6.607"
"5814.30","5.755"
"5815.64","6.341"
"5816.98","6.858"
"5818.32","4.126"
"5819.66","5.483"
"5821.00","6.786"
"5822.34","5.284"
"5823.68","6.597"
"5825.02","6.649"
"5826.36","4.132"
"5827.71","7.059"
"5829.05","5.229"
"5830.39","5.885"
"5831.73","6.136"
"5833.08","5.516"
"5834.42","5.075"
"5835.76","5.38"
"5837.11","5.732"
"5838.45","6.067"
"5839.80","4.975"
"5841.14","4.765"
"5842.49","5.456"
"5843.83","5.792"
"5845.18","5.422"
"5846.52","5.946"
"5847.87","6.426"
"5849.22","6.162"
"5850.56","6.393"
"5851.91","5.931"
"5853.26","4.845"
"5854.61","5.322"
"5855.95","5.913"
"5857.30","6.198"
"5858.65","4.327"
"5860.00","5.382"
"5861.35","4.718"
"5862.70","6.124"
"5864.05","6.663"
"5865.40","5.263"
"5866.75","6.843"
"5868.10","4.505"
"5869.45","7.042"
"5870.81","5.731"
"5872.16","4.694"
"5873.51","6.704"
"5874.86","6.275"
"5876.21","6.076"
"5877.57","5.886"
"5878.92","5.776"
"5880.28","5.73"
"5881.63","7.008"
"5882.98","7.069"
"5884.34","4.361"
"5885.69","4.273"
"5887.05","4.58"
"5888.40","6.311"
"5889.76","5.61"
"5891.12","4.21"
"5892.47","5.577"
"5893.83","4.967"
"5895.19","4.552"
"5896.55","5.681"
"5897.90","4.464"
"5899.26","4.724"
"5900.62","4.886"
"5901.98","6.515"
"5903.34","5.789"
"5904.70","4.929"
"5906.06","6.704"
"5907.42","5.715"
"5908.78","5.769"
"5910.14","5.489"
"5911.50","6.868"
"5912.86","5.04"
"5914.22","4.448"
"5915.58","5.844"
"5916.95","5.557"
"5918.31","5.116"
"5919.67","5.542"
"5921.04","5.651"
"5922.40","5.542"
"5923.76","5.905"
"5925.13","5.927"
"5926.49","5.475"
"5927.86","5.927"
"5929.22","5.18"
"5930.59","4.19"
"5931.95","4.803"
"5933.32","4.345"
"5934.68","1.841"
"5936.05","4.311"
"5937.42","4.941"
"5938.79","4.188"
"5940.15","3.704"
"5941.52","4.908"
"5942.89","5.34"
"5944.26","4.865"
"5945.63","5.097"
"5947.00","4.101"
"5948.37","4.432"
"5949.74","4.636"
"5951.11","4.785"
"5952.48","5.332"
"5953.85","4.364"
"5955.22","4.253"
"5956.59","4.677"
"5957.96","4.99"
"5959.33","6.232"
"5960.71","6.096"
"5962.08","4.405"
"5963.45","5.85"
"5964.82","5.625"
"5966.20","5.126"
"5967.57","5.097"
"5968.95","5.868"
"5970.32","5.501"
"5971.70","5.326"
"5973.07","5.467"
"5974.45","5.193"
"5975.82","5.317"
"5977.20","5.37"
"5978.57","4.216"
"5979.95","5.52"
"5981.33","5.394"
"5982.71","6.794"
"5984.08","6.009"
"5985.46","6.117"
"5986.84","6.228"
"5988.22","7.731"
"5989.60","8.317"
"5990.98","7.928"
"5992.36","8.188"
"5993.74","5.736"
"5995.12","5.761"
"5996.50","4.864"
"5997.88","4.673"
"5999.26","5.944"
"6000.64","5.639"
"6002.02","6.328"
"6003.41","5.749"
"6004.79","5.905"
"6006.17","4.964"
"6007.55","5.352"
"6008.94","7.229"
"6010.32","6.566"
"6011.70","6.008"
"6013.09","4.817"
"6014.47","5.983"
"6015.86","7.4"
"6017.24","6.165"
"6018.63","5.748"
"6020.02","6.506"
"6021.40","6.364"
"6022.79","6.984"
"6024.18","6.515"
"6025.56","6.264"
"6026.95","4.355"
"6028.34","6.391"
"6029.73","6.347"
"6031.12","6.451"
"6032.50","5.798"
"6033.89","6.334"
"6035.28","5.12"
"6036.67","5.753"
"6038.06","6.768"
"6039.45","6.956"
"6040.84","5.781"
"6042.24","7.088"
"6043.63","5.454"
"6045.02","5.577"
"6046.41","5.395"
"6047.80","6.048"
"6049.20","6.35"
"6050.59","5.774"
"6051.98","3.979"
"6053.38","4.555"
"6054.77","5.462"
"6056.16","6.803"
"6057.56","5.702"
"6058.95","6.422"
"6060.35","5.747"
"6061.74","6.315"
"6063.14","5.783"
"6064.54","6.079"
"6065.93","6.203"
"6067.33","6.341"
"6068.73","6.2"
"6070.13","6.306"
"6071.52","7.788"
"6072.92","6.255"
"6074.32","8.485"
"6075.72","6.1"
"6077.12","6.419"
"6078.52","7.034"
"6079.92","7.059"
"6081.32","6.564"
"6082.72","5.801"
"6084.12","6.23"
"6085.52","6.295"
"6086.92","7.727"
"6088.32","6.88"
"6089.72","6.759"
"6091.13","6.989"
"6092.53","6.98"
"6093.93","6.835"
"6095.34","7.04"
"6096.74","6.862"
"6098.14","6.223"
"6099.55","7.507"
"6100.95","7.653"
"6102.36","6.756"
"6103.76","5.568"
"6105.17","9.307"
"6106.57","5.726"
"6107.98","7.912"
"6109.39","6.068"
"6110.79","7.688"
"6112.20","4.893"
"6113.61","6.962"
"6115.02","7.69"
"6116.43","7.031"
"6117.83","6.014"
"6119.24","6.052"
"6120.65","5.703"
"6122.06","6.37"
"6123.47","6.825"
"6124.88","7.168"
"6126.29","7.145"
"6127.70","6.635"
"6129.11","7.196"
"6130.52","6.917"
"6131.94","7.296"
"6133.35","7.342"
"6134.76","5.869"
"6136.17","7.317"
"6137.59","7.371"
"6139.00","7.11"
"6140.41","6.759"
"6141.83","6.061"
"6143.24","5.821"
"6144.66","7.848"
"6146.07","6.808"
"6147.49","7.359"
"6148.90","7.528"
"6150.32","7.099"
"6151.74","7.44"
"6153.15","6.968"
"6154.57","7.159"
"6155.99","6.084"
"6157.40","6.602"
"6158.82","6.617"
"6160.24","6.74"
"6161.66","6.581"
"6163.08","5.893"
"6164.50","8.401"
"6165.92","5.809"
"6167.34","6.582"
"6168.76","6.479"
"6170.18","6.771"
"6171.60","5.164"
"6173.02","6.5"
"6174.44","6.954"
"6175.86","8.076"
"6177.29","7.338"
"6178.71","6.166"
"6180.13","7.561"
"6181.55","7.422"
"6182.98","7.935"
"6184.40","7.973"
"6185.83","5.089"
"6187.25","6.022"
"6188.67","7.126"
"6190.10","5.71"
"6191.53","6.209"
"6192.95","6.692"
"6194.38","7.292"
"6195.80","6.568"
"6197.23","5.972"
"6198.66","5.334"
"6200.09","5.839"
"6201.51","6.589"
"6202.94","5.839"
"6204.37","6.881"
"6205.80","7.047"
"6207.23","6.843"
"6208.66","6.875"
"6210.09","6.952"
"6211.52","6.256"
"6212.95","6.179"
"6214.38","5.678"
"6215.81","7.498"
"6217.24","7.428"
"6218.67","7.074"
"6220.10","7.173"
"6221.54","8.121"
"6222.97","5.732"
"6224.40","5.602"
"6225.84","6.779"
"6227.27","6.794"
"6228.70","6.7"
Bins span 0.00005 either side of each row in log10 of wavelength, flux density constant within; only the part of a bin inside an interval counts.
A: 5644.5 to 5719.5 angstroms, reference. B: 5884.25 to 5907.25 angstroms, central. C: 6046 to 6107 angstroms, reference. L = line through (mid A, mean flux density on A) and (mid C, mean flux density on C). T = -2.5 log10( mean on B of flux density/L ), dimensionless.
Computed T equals 0.22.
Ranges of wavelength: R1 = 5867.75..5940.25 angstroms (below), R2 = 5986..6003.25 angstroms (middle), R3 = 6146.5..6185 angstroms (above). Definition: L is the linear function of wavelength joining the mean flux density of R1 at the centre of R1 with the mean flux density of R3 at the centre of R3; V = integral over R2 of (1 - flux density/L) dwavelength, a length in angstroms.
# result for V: -1.54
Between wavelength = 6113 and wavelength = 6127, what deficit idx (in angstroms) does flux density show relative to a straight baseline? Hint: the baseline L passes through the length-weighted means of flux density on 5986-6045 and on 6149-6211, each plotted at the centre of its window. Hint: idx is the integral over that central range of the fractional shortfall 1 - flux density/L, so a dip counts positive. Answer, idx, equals -0.41 angstroms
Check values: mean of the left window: 6.19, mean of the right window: 6.68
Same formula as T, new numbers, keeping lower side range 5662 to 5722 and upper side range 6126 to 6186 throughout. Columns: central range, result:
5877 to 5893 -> 0.18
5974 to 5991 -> 0.09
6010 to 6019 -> 0.10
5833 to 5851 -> 0.15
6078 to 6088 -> 0.02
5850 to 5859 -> 0.16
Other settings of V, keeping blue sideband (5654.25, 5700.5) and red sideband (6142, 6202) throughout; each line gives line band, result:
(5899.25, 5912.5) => 1.5 angstroms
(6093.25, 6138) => -1.1 angstroms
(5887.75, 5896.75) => 1.7 angstroms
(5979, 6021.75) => 2.6 angstroms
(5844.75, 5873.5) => 3.3 angstroms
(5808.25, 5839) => 2.8 angstroms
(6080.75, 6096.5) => -0.2 angstroms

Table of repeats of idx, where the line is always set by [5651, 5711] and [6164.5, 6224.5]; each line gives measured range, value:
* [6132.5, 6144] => -0.2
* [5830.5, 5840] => 1.2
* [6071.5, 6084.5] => -0.3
